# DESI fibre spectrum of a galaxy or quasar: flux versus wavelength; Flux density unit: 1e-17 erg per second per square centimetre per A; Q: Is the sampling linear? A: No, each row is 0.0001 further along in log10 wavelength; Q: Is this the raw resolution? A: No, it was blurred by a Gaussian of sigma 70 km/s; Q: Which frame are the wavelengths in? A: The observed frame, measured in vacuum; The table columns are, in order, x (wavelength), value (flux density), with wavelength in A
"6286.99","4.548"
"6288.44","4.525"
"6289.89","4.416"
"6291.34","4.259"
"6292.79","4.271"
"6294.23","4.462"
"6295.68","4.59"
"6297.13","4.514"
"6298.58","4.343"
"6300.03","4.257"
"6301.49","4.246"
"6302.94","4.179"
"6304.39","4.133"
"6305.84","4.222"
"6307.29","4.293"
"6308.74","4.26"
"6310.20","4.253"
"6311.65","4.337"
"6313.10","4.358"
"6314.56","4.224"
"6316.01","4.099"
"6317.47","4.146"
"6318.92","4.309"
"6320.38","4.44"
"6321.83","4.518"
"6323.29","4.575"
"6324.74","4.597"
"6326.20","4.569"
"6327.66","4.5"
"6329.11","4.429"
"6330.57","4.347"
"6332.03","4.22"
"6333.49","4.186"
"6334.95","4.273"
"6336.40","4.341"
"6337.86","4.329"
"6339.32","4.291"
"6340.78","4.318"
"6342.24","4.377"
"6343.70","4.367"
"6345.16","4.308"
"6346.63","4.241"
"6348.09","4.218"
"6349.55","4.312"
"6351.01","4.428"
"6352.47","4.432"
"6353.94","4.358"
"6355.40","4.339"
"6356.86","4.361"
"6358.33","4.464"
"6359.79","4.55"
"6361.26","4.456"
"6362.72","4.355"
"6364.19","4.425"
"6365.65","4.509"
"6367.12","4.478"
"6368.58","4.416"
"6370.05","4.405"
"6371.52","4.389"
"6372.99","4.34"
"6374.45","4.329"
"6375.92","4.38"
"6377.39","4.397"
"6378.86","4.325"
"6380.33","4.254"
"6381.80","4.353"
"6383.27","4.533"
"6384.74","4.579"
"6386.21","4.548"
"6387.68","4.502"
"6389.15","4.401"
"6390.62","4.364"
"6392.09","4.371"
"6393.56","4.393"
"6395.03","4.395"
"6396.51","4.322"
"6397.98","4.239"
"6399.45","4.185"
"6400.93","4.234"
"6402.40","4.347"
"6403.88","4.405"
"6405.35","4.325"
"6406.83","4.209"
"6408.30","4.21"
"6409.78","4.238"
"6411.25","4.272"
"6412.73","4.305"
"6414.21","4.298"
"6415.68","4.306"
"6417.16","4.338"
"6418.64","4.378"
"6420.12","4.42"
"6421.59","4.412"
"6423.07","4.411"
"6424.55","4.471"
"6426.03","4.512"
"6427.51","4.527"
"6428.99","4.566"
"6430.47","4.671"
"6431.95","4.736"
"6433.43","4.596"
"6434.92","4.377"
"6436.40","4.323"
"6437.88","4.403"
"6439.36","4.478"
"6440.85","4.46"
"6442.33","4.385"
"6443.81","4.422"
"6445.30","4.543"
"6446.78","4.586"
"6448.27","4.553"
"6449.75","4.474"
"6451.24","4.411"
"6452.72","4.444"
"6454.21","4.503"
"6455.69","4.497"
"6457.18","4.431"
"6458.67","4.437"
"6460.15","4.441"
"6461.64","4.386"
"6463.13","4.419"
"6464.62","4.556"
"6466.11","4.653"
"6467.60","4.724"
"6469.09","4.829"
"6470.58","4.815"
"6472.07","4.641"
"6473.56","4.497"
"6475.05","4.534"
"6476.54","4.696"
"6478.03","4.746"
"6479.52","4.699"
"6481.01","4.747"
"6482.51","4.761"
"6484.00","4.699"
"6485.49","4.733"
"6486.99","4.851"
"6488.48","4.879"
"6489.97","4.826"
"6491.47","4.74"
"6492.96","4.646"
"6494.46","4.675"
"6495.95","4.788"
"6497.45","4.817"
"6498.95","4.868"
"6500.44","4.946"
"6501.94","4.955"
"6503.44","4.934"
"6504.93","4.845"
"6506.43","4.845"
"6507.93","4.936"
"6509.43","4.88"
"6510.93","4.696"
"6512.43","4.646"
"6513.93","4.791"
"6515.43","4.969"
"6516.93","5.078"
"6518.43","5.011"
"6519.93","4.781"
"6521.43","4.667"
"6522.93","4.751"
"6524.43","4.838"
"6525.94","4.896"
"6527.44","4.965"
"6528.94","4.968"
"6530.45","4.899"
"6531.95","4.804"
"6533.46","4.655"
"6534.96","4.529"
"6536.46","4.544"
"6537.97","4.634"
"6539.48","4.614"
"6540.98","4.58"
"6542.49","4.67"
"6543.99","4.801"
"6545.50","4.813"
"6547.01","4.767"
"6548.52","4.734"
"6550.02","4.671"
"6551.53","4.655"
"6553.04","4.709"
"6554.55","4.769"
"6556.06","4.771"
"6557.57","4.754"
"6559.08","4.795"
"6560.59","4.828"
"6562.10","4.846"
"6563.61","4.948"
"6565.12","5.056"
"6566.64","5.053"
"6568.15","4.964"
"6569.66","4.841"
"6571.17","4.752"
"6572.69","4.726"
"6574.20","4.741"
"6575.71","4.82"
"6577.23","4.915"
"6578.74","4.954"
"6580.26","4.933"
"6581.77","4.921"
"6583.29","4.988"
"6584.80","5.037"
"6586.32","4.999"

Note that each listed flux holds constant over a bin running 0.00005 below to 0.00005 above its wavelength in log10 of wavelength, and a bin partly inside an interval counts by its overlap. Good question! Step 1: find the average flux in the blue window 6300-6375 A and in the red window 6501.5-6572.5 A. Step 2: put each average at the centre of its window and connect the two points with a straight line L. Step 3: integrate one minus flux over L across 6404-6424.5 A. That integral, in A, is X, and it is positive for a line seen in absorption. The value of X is 0.9 A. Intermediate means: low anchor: 4.35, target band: 4.33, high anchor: 4.81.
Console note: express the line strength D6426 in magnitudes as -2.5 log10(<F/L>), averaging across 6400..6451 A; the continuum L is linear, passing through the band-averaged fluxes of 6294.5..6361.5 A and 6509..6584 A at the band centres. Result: 0.03 mag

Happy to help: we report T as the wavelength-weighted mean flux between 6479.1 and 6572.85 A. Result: 4.8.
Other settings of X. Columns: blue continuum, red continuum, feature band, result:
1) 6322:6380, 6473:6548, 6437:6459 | 0.74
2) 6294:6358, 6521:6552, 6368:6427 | 1.45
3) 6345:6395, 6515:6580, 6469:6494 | -0.37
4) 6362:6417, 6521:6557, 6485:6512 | -1.10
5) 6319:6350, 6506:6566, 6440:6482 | 0.70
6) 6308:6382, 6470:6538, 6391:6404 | 0.53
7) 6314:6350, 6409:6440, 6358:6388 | -0.31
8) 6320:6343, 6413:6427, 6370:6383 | 0.11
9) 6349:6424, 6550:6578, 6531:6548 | 0.31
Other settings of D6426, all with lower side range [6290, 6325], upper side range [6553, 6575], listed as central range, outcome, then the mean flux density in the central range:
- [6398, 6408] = 0.059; 4.28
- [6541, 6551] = 0.017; 4.73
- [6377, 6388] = 0.011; 4.43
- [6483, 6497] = -0.016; 4.76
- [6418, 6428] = 0.027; 4.45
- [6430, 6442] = 0.021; 4.5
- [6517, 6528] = -0.022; 4.86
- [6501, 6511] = -0.035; 4.88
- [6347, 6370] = 0.006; 4.41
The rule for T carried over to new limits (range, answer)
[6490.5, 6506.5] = 4.82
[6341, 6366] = 4.38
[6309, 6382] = 4.36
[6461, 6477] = 4.61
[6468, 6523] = 4.79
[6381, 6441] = 4.4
